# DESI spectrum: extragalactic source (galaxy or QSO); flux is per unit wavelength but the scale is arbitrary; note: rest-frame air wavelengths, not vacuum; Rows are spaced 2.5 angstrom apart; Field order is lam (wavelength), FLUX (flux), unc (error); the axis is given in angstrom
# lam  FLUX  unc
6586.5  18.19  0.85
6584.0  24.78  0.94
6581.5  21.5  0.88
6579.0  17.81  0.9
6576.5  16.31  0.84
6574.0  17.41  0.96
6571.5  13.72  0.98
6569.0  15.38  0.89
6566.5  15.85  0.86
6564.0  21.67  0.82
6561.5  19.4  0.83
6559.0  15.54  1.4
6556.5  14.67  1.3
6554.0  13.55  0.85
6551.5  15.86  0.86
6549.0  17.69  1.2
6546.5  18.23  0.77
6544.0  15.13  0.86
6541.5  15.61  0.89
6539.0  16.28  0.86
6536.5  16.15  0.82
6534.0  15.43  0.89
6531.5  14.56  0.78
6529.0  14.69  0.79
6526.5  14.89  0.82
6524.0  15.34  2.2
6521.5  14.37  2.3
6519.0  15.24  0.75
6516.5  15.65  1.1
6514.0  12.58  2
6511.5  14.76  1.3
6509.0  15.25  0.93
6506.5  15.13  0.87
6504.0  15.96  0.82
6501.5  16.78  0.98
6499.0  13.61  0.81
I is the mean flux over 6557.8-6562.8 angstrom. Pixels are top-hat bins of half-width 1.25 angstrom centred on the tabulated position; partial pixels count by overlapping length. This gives 17.5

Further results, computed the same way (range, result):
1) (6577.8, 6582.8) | 19.7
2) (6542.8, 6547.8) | 16.7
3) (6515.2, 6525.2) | 15.1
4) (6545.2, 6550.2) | 17.9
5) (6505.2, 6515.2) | 14.4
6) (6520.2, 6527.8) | 14.9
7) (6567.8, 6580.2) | 16.1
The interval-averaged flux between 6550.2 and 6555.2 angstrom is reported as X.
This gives 14.7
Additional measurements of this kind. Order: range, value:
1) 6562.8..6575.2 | 16.8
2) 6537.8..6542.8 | 15.9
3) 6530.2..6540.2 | 15.6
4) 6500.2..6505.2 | 16.3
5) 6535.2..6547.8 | 16.3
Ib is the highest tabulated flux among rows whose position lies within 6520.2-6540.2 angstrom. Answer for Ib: 16.28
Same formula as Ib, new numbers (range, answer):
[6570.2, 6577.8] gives 17.41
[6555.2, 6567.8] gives 21.67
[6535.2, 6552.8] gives 18.23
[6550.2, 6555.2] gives 15.86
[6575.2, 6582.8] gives 21.5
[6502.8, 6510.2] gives 15.96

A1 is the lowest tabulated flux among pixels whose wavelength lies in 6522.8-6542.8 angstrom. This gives 14.56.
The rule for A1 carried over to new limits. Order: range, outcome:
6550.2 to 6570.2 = 13.55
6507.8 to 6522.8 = 12.58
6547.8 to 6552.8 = 15.86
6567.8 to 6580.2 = 13.72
